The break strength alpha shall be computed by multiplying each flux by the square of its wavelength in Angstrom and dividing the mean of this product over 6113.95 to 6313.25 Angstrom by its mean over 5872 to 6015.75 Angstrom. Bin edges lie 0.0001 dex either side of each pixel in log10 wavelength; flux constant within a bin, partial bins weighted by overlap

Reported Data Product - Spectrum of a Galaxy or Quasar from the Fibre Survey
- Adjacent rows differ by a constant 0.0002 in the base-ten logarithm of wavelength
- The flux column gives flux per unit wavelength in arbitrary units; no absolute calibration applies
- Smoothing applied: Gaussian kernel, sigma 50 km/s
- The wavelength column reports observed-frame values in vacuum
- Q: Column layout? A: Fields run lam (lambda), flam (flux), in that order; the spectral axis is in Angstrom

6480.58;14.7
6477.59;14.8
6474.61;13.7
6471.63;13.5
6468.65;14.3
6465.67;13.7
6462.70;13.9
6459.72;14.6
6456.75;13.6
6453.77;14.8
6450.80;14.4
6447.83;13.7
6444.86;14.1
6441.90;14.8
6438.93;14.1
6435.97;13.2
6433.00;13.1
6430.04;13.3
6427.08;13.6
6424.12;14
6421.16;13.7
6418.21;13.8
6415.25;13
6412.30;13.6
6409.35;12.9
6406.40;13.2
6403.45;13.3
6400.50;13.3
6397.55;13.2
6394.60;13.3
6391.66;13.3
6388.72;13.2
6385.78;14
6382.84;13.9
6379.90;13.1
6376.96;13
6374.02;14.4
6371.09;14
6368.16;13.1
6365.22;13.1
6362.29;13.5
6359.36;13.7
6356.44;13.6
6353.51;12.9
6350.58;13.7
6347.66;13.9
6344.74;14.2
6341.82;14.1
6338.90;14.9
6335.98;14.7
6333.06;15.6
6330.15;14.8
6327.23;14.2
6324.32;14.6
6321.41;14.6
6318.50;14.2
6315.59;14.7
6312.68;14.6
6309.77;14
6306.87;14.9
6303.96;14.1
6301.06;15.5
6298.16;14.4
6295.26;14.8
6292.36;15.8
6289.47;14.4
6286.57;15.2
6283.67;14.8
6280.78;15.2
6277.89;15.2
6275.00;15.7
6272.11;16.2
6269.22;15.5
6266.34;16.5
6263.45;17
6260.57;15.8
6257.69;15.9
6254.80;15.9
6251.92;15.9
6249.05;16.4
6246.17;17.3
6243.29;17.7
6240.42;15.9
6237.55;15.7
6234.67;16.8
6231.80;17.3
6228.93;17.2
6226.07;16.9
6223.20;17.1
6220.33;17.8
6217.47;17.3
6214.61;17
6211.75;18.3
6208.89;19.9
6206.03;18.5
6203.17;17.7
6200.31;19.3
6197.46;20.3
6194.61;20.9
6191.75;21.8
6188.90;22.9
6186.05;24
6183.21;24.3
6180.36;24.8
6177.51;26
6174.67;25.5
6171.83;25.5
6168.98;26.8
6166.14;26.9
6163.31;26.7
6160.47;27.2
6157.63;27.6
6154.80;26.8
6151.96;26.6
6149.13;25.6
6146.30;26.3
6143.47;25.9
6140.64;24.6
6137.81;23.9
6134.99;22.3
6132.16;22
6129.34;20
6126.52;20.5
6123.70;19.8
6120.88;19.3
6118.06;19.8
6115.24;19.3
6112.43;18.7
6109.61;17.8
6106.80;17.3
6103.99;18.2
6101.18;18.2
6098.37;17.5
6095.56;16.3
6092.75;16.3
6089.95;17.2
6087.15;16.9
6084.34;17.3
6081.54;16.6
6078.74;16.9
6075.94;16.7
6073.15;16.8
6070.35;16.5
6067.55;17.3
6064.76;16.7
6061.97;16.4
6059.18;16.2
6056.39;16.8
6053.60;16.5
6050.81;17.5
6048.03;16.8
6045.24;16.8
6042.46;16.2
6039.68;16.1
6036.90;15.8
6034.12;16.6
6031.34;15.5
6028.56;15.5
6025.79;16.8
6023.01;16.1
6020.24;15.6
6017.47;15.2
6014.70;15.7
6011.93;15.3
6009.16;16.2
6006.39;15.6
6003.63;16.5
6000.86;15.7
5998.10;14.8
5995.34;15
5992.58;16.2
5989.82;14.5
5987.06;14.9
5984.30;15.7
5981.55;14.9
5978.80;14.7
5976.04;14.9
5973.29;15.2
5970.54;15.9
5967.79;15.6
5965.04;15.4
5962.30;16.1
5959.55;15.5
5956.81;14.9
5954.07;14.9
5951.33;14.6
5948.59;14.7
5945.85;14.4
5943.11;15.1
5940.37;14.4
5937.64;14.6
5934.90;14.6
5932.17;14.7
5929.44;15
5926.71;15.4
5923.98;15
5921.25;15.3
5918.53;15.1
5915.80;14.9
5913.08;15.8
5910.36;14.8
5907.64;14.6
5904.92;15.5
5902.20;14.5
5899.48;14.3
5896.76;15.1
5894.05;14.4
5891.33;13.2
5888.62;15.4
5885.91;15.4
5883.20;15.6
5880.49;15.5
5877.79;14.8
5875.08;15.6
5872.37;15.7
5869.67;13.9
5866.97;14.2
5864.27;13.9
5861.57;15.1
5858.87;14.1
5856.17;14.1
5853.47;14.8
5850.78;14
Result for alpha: 1.4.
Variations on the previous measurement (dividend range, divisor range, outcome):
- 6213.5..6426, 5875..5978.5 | 1.12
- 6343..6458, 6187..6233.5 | 0.77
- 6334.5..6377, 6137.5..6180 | 0.56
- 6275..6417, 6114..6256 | 0.70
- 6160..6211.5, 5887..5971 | 1.68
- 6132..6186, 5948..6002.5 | 1.79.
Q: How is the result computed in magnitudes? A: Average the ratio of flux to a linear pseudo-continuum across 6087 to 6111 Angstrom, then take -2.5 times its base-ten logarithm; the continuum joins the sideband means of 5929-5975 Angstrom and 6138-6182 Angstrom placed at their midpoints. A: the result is 0.30 mag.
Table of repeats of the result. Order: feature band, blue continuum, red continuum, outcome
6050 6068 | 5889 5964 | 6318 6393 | -0.15 mag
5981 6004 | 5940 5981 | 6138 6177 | 0.11 mag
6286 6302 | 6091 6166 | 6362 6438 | 0.12 mag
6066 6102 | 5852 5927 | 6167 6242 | 0.08 mag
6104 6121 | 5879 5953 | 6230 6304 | -0.20 mag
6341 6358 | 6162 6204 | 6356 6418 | 0.12 mag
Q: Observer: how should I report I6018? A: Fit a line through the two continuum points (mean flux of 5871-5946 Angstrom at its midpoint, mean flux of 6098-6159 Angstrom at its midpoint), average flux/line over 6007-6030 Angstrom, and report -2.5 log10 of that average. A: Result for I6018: 0.16 mag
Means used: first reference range 15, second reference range 21.8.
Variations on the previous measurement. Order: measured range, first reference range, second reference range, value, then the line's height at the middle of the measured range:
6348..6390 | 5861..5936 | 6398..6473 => 0.03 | 13.9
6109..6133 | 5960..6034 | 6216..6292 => -0.23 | 15.9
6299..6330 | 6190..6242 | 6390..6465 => 0.11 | 16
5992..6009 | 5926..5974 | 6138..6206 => 0.10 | 17.2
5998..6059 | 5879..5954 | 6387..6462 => -0.11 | 14.6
